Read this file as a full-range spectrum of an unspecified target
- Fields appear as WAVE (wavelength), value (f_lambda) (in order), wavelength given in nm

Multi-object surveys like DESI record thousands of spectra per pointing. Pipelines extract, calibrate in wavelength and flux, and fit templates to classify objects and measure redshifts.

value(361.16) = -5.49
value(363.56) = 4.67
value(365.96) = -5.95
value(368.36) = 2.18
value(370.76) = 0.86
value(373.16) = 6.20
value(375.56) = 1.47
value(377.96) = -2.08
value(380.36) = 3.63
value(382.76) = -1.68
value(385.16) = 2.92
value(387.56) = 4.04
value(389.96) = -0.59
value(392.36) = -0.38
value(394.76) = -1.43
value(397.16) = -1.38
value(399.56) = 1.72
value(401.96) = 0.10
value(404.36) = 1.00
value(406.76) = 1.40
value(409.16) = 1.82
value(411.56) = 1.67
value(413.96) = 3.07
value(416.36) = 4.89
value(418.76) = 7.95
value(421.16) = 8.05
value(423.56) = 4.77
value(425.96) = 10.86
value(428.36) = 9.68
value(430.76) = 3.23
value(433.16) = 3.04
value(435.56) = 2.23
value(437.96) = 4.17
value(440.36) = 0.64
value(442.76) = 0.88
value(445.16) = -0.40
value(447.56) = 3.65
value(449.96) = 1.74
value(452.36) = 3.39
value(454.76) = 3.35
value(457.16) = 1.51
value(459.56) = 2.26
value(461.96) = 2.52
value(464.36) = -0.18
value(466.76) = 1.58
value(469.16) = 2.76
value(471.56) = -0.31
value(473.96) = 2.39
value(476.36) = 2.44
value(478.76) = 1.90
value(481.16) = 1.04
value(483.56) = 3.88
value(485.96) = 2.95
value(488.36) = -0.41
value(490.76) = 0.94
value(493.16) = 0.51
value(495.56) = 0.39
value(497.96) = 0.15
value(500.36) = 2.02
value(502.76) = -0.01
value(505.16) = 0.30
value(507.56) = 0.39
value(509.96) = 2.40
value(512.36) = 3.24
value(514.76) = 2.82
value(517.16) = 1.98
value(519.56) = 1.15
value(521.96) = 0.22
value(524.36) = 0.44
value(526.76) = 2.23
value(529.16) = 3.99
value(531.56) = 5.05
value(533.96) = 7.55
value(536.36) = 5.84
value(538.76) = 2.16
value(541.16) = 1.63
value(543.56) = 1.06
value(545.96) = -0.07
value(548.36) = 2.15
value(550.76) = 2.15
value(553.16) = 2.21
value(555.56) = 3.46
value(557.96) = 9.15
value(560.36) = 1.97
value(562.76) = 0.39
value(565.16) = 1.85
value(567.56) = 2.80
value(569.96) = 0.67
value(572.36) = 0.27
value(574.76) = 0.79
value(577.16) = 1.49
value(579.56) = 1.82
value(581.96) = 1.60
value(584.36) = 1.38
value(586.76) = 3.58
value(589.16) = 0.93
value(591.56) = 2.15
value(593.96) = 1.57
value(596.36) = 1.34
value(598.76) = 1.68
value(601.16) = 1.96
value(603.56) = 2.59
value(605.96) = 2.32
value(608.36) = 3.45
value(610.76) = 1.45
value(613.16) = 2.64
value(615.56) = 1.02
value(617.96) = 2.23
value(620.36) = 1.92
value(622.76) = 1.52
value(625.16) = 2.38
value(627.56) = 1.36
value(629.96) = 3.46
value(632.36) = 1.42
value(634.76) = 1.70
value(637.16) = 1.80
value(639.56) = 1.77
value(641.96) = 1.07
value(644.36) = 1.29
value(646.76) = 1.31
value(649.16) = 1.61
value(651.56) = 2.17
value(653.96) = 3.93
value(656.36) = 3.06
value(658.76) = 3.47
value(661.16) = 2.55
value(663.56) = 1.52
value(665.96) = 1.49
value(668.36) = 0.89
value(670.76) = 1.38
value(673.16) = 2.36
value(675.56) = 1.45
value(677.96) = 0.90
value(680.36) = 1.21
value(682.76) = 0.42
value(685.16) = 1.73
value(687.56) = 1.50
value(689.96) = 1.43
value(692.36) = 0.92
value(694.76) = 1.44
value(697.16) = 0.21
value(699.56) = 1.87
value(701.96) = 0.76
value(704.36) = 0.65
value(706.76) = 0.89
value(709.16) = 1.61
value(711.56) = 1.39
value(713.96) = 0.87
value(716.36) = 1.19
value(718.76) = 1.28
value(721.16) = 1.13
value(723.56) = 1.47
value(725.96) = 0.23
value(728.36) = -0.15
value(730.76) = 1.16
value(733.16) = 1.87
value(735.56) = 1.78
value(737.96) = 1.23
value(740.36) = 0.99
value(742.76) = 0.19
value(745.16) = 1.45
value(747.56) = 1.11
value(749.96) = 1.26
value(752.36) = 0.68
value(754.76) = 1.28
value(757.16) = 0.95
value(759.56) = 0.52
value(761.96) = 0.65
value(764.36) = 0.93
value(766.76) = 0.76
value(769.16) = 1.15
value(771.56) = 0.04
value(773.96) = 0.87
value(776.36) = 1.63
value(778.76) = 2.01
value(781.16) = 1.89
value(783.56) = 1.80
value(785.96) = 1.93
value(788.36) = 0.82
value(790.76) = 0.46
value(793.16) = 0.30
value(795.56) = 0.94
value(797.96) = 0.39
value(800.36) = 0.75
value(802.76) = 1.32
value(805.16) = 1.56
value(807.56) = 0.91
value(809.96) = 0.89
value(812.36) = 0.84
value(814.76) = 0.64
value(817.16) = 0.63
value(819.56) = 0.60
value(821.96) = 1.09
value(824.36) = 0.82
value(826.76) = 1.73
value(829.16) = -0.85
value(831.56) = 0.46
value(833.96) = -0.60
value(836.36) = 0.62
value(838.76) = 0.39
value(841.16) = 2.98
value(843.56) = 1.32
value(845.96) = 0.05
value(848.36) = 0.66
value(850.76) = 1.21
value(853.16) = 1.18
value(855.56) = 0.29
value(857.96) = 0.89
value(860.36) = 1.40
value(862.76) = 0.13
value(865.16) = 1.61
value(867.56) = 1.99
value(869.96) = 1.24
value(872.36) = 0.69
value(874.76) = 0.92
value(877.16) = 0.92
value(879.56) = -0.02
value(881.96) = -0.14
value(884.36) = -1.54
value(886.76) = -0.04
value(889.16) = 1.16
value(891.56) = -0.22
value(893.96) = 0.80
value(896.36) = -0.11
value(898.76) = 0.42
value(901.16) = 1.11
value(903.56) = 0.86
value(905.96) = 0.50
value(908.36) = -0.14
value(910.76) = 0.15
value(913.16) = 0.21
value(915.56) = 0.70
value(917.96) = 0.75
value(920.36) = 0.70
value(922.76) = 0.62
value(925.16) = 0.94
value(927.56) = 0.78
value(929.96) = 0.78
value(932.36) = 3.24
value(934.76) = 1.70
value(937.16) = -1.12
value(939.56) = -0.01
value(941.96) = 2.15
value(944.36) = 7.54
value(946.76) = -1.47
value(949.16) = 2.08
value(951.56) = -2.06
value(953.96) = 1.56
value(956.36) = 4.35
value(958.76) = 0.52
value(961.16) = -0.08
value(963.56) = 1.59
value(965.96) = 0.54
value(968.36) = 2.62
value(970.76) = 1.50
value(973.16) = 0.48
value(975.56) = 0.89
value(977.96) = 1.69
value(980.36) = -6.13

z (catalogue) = 2.452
